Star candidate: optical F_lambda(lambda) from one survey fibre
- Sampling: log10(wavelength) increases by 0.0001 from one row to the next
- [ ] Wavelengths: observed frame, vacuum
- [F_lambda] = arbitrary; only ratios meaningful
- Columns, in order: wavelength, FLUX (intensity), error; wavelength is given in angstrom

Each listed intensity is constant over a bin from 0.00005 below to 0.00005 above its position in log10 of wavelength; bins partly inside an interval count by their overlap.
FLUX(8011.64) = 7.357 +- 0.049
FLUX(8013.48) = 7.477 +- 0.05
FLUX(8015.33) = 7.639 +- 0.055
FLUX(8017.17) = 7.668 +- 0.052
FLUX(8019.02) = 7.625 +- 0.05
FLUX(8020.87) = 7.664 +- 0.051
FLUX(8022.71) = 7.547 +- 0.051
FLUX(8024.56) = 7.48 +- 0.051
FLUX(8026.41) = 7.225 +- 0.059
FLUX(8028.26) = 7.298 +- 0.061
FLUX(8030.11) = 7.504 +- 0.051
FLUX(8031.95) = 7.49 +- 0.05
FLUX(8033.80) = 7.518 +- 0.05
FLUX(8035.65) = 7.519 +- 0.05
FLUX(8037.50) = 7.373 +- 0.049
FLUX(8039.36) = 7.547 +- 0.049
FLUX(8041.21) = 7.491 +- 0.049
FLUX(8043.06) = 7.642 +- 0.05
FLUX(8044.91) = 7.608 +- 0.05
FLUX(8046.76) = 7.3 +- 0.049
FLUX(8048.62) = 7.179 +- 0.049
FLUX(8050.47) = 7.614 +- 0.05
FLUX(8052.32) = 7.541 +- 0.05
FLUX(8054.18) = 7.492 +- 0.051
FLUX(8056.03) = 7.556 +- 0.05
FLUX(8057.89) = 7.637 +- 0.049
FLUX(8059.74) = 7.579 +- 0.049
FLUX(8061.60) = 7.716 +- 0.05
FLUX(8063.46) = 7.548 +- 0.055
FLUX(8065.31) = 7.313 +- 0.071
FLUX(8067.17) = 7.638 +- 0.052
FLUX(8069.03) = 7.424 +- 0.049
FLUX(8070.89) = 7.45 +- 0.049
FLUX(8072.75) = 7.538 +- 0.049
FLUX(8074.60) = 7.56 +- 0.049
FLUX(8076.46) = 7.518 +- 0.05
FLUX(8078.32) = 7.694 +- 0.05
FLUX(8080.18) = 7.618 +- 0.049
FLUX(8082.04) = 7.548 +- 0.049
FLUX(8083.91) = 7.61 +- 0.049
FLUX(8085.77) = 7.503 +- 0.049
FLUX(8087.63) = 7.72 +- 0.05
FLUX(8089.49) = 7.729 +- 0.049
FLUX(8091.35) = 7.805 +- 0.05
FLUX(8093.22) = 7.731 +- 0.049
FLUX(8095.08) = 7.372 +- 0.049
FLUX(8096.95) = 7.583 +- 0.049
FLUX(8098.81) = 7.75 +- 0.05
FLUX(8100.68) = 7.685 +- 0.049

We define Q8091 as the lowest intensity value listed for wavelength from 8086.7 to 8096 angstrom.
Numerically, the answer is 7.372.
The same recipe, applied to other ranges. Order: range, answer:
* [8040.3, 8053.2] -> 7.179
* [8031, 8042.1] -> 7.373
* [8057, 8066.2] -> 7.313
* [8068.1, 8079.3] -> 7.424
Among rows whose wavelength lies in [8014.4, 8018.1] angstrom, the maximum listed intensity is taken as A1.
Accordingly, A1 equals 7.668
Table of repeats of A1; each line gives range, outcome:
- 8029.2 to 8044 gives 7.642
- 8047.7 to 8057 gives 7.614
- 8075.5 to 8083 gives 7.694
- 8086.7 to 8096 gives 7.805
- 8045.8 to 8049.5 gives 7.3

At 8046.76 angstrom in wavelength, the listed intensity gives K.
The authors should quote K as 7.3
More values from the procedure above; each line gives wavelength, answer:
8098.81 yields 7.75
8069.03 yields 7.424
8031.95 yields 7.49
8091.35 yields 7.805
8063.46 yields 7.548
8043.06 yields 7.642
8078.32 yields 7.694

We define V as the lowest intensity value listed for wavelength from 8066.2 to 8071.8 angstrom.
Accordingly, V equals 7.424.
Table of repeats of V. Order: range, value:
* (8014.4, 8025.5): 7.48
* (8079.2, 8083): 7.548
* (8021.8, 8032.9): 7.225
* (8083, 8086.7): 7.503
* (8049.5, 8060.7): 7.492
